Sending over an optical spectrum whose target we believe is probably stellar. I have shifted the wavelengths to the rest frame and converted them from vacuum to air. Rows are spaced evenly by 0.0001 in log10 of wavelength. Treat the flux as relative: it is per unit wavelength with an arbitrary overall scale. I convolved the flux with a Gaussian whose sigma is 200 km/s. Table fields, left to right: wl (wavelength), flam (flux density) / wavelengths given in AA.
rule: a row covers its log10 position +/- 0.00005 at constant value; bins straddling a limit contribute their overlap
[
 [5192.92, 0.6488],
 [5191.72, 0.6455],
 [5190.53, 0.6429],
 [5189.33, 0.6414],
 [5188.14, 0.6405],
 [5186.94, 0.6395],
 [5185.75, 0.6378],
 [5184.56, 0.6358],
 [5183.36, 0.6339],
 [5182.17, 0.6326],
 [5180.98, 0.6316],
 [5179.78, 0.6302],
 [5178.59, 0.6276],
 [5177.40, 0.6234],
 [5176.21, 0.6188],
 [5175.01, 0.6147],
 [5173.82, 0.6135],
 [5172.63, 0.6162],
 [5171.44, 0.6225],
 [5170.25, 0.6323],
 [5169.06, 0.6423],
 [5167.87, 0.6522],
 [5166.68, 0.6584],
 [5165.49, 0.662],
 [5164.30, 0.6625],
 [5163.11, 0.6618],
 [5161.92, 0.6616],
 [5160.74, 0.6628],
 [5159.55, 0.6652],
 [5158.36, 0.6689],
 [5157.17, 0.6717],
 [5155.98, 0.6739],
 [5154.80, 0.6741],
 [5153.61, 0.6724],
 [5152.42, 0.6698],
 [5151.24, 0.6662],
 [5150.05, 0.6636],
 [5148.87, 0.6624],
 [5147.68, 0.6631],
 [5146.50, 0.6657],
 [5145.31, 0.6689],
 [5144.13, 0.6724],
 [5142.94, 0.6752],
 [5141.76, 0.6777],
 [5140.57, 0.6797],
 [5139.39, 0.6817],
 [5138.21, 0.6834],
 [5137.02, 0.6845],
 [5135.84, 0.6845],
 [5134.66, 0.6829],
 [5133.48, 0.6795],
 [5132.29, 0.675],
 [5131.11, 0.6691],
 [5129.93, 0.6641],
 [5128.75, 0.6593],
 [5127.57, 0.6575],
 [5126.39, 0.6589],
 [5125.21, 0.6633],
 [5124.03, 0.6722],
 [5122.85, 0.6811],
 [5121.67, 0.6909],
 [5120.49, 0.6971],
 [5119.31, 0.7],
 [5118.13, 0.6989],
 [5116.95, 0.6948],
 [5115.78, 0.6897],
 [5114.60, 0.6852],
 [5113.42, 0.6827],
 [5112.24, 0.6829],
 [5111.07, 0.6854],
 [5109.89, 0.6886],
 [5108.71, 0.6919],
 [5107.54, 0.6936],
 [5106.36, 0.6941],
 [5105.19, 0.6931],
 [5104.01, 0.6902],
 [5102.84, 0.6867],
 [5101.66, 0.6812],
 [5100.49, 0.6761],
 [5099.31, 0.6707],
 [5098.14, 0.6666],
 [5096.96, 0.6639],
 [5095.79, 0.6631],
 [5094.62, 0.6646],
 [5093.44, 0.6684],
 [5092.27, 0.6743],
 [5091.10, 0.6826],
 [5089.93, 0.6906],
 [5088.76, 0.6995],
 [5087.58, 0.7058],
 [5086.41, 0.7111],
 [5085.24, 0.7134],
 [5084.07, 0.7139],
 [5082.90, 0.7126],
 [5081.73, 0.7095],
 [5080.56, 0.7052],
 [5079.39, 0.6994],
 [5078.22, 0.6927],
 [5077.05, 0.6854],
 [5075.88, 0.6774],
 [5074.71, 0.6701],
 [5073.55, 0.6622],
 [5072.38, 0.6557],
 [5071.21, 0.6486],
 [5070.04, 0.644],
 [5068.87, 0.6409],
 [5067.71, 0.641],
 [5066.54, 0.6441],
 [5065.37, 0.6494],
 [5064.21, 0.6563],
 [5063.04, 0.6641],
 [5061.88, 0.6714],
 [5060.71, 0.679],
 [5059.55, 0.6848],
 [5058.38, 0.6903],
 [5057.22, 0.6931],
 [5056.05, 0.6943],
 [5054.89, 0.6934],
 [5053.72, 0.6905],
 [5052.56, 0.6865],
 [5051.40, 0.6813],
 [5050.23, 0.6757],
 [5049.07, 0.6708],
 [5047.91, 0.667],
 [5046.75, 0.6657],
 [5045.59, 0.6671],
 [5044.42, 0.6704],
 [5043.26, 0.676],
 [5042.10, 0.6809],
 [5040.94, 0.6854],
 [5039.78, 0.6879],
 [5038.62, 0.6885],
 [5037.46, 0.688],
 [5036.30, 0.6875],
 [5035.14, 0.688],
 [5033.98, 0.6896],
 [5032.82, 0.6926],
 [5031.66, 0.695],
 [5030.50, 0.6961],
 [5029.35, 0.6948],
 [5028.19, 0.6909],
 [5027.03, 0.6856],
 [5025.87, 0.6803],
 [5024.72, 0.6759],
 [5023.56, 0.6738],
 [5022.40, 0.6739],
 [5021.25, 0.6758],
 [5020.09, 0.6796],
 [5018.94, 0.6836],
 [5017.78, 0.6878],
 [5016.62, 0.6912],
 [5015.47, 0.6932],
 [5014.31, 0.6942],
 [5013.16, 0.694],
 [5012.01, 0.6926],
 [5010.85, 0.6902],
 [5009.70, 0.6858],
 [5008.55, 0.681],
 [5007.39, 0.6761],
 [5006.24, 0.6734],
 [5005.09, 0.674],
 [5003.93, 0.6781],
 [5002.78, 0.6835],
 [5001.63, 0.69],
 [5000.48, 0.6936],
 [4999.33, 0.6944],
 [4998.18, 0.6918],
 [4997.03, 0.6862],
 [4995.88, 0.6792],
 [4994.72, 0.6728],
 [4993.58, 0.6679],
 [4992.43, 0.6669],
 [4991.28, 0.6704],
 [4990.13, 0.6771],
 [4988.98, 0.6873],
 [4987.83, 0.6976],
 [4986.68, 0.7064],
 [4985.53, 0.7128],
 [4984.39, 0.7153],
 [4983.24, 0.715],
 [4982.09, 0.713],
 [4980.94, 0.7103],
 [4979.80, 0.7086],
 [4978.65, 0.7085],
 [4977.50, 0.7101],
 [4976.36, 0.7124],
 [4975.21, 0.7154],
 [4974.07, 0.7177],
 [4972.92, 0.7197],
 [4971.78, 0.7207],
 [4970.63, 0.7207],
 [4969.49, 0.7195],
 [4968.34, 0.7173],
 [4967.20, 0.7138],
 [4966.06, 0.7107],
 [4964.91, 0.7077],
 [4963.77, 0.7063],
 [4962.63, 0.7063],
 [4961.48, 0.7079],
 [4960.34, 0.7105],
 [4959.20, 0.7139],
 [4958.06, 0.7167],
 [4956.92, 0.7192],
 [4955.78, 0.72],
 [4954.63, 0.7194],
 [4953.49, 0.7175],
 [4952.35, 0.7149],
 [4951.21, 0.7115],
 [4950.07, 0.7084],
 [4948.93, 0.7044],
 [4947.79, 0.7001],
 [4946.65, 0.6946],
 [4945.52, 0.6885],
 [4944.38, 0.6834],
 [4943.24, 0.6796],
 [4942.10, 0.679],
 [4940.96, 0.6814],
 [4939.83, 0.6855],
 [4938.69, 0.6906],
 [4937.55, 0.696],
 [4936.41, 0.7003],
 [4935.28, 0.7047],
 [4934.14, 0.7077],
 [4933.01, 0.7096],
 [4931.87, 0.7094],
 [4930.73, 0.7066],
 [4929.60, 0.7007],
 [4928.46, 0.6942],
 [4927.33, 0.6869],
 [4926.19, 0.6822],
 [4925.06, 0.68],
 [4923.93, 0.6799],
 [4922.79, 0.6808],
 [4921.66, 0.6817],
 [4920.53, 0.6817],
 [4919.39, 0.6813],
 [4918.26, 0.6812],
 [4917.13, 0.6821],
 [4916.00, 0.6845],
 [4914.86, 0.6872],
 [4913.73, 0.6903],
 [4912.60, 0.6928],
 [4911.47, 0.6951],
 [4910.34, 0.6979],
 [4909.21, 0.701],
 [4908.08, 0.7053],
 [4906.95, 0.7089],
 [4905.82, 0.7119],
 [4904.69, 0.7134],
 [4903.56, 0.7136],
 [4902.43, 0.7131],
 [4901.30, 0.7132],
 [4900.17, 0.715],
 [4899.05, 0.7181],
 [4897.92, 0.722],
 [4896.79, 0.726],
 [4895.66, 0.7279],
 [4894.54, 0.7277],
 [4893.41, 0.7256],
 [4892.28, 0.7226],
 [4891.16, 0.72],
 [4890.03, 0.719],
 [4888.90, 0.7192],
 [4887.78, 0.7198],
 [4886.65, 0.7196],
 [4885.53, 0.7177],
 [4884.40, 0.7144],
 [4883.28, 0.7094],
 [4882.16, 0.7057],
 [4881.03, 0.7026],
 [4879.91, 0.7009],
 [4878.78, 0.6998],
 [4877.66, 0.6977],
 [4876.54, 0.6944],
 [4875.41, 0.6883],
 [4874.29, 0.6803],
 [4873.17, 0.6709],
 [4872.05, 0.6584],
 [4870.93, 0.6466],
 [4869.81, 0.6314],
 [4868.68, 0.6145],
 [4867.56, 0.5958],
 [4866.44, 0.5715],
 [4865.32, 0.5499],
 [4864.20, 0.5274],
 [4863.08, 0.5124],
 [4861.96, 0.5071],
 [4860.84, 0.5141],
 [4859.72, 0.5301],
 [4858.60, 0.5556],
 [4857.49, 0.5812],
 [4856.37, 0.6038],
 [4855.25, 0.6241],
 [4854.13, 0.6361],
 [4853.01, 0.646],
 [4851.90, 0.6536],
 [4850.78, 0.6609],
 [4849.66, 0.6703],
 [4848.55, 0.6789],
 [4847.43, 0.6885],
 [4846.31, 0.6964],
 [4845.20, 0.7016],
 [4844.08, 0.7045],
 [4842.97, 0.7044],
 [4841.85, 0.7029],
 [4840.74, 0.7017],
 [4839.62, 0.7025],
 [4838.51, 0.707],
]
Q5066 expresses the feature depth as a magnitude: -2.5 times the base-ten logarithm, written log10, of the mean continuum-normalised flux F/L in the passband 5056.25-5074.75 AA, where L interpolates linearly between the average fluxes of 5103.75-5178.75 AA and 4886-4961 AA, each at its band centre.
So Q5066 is 0.03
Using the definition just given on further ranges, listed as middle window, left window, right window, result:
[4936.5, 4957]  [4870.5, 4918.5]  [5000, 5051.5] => -0.005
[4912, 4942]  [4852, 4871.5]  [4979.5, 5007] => -0.091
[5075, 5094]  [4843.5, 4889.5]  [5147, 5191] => -0.079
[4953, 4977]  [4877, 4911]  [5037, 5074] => -0.030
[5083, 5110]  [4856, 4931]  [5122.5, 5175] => -0.033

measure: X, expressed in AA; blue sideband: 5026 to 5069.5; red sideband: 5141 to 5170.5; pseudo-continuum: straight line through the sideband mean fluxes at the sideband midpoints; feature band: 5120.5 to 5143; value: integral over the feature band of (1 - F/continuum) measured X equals -0.3 AA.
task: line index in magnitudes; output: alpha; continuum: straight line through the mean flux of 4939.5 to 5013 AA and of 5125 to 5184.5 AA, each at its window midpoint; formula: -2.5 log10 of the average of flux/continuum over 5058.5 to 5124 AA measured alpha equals -0.01 mag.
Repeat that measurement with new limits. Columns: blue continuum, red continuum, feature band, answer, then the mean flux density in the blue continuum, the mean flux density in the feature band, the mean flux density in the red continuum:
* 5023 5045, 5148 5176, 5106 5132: -0.028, 0.686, 0.682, 0.654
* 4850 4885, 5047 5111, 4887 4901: -0.138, 0.629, 0.722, 0.68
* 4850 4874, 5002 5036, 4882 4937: -0.133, 0.596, 0.704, 0.685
